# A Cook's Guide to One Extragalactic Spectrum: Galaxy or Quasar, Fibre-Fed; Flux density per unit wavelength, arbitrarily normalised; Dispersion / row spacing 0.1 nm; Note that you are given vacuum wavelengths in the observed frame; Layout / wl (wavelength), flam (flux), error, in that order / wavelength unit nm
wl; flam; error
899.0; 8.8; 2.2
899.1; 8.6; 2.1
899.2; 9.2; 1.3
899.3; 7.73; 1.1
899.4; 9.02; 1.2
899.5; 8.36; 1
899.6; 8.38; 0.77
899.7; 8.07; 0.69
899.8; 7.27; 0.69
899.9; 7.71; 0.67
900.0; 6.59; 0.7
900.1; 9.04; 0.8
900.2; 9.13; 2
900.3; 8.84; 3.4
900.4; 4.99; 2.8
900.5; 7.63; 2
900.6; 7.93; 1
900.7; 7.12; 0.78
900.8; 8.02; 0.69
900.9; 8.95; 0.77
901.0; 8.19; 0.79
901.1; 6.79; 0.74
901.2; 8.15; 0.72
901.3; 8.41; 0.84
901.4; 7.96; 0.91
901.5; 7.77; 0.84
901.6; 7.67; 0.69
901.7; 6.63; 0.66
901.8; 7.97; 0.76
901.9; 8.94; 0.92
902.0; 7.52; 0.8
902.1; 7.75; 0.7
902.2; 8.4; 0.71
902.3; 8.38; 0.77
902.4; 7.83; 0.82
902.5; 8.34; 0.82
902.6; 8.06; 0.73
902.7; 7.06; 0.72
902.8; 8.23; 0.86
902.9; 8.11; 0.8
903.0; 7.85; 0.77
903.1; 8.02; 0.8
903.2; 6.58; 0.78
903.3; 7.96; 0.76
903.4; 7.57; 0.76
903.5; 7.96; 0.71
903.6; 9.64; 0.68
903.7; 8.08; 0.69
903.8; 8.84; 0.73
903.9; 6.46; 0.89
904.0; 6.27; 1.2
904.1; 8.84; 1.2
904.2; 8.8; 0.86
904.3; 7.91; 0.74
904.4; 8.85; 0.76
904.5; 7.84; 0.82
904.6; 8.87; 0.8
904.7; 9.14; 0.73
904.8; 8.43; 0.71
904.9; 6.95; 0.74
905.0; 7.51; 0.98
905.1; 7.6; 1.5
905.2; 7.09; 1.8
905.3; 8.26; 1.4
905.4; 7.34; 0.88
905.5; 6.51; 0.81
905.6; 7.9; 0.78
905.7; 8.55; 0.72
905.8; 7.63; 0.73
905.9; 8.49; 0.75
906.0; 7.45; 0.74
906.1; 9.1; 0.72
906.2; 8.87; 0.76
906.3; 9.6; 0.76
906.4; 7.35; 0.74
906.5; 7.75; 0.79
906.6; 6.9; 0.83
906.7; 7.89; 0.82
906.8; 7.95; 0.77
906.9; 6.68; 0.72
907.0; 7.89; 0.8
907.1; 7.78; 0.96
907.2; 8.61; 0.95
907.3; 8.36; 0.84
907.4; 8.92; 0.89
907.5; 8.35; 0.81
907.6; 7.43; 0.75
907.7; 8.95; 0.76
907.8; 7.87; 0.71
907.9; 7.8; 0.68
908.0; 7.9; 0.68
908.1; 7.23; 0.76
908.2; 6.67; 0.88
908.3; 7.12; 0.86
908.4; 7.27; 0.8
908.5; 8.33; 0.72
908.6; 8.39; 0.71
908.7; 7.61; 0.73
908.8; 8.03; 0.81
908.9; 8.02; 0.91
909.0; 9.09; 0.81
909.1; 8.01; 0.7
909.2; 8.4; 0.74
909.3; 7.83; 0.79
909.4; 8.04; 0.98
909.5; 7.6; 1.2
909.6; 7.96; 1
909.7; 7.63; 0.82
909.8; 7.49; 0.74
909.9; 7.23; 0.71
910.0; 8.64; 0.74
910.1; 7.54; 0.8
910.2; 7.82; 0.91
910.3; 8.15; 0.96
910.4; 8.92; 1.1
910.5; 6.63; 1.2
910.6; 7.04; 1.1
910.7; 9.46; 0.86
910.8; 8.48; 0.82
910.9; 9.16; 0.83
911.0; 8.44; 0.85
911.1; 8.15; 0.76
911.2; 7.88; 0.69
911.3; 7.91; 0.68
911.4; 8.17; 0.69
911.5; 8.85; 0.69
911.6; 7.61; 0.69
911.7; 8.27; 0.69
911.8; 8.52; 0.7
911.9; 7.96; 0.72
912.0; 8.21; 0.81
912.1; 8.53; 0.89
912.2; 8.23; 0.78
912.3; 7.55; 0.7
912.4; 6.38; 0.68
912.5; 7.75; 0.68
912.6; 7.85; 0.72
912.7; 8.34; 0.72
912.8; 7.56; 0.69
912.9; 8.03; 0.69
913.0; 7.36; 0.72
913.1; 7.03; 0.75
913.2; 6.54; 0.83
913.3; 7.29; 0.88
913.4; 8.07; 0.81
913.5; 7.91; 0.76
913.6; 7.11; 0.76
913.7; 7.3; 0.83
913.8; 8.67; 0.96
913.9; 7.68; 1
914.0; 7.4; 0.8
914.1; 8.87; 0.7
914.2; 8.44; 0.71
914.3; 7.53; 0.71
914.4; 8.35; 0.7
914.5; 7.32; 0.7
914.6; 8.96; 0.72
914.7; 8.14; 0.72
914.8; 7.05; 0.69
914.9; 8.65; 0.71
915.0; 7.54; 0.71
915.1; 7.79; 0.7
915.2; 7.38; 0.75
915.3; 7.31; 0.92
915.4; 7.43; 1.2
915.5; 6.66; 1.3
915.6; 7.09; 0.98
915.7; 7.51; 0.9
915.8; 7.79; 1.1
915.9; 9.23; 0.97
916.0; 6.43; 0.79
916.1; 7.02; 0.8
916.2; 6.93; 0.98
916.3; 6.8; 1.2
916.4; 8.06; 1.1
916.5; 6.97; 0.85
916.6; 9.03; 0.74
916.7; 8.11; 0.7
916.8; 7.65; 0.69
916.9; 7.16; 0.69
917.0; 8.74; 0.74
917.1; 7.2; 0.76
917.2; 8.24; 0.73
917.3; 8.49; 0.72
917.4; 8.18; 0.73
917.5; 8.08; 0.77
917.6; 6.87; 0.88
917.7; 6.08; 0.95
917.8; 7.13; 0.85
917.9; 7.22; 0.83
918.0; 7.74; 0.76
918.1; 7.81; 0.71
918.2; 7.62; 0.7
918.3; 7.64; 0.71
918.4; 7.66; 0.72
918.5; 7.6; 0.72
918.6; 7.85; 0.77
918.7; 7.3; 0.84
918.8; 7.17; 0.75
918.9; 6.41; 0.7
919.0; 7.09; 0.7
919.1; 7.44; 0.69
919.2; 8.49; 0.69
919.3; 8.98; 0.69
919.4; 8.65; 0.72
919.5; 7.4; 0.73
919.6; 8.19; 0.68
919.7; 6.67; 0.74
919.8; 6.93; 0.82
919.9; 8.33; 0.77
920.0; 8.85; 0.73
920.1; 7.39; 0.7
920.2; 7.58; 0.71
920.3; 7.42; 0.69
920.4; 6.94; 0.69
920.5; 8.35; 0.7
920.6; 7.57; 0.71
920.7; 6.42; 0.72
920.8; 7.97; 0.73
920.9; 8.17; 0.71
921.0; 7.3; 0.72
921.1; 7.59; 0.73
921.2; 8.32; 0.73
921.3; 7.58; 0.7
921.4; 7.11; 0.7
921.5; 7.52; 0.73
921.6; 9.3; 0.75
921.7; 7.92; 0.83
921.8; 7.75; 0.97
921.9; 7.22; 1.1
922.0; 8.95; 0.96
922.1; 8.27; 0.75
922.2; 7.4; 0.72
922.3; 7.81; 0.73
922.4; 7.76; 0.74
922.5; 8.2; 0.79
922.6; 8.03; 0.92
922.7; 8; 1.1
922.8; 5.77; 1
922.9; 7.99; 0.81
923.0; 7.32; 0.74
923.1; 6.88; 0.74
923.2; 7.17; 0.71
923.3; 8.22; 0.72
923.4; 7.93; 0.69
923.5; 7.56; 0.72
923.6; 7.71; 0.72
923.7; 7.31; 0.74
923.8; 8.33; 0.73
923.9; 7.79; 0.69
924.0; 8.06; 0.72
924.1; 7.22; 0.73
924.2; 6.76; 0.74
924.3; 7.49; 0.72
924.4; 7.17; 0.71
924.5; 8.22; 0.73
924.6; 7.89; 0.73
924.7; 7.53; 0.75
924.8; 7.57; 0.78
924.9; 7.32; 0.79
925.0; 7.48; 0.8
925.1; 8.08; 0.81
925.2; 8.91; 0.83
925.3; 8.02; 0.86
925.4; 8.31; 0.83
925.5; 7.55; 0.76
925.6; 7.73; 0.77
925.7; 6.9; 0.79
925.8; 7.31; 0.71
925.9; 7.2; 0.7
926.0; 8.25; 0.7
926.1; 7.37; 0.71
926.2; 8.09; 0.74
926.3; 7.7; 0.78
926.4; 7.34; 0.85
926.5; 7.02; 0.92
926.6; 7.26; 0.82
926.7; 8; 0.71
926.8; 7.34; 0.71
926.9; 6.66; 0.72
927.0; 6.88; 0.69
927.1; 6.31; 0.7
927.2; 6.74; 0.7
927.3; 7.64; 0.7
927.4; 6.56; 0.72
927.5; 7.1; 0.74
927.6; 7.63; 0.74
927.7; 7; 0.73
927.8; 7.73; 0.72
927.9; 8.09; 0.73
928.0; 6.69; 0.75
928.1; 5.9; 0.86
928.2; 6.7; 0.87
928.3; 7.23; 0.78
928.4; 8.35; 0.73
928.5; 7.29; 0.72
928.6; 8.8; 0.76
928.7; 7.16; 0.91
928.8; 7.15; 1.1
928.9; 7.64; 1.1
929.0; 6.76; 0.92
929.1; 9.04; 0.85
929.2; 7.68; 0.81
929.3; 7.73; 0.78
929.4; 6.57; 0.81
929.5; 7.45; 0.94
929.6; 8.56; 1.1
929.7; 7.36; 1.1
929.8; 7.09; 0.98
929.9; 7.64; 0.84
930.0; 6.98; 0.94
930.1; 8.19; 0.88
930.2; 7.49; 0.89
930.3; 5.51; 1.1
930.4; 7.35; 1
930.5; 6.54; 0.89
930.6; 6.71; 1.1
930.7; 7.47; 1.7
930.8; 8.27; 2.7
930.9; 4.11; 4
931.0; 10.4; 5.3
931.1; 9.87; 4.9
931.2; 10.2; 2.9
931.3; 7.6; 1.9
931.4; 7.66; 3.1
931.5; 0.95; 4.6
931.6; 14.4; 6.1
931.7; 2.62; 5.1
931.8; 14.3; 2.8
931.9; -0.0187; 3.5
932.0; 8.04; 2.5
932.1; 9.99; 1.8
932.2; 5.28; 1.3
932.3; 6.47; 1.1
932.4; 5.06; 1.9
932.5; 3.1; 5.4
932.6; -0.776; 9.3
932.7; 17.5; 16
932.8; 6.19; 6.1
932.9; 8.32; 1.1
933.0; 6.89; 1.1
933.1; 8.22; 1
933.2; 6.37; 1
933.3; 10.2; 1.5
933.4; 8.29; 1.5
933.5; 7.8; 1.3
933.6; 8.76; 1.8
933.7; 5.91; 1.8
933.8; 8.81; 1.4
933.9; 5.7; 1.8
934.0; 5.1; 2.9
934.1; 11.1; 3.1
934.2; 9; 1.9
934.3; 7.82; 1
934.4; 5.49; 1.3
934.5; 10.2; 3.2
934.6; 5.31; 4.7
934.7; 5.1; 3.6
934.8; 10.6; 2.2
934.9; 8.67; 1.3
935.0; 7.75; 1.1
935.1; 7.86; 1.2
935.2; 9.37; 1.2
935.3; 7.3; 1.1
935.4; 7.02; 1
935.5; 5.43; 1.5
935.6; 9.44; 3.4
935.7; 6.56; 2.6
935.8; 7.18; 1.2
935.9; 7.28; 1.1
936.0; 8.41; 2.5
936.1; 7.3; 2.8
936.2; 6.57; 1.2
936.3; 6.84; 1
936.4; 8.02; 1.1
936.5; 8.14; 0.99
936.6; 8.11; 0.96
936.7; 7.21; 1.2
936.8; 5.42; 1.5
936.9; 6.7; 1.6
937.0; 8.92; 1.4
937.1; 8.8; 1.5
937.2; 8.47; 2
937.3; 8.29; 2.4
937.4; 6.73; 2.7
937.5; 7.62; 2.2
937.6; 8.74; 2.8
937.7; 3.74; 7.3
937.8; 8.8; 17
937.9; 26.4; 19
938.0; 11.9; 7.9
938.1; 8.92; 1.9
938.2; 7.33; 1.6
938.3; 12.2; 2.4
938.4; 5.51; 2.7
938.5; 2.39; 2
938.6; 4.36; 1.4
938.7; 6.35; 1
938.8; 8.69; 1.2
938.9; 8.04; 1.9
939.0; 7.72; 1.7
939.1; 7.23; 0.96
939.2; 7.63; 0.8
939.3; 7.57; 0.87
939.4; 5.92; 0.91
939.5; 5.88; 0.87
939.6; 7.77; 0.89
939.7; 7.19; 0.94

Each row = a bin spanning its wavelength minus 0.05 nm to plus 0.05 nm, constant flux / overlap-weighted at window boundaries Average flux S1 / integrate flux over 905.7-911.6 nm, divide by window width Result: 8.01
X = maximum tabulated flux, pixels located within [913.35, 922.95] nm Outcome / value 9.3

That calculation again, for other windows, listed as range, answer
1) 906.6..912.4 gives 9.46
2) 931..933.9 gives 17.5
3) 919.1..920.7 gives 8.98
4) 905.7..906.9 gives 9.6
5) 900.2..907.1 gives 9.64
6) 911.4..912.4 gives 8.85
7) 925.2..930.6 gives 9.04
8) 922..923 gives 8.95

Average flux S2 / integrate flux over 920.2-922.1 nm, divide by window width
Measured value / 7.75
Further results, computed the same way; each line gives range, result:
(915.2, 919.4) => 7.58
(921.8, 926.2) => 7.68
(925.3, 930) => 7.4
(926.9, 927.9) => 7.1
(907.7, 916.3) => 7.83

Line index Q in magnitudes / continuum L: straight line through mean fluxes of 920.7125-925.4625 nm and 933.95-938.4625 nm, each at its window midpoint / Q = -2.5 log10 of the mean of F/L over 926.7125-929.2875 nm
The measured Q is 0.09 mag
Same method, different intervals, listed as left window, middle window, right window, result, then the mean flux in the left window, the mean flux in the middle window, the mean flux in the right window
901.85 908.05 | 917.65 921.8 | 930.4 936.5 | 0.01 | 8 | 7.63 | 7.47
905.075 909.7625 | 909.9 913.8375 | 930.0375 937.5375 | -0.01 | 7.92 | 7.92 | 7.48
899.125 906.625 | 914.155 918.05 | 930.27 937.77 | 0.01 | 7.96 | 7.65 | 7.44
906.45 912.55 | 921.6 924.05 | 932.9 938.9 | 0.03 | 7.95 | 7.76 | 7.93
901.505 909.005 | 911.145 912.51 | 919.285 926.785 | -0.02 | 7.94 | 7.99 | 7.69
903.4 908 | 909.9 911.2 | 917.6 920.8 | -0.04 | 8.02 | 8.15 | 7.54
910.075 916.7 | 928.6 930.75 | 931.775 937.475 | 0.03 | 7.82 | 7.37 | 7.48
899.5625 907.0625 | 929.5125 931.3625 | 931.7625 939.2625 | 0.02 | 7.91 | 7.63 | 7.74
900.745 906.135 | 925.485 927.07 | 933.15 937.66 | 0.05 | 7.95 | 7.4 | 7.67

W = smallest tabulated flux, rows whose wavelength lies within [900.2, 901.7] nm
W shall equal 4.99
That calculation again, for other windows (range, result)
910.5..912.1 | 6.63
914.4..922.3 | 6.08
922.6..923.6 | 5.77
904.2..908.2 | 6.51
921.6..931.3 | 4.11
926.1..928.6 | 5.9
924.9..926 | 6.9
